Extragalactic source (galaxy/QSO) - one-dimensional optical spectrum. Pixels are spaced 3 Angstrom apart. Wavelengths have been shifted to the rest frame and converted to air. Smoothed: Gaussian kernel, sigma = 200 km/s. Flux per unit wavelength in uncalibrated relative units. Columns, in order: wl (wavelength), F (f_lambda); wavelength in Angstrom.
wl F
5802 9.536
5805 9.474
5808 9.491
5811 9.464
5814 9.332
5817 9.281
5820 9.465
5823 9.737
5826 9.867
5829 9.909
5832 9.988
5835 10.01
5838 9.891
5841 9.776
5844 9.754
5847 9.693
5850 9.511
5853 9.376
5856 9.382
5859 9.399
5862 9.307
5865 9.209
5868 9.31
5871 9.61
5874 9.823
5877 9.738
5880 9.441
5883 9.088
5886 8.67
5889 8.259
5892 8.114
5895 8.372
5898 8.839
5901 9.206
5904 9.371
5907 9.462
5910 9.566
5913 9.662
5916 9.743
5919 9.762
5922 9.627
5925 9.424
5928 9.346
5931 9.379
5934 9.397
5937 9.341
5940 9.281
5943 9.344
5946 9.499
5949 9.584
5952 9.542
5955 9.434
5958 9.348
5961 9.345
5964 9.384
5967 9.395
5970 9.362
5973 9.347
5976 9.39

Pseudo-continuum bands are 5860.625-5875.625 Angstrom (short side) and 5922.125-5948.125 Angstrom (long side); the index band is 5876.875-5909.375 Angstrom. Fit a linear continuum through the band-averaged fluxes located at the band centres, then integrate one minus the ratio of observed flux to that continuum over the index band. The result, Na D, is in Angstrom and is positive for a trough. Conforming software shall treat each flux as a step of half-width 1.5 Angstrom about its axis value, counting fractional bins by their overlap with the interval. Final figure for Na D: 1.7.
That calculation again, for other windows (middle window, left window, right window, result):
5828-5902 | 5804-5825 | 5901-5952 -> 1.0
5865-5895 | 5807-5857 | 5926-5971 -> 1.5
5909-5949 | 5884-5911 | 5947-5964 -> -1.4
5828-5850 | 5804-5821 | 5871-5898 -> -1.4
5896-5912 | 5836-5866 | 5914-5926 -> 0.6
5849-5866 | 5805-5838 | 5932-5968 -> 0.4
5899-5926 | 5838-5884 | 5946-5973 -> -0.2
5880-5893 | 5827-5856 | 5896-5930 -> 1.2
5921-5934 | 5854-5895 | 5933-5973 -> -0.2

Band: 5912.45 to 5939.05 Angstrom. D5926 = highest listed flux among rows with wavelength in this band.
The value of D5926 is 9.762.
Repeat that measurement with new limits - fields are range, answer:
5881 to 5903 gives 9.206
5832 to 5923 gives 10.01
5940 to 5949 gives 9.584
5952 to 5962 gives 9.542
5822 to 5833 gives 9.988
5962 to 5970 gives 9.395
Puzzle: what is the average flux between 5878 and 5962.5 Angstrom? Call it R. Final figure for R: 9.27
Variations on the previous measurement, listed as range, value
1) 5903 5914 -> 9.52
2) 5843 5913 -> 9.24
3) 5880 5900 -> 8.64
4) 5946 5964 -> 9.45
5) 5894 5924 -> 9.38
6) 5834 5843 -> 9.88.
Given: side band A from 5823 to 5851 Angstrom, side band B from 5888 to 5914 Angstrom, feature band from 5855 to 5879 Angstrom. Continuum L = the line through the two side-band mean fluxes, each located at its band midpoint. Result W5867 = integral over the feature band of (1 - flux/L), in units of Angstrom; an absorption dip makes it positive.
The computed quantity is -0.12 Angstrom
